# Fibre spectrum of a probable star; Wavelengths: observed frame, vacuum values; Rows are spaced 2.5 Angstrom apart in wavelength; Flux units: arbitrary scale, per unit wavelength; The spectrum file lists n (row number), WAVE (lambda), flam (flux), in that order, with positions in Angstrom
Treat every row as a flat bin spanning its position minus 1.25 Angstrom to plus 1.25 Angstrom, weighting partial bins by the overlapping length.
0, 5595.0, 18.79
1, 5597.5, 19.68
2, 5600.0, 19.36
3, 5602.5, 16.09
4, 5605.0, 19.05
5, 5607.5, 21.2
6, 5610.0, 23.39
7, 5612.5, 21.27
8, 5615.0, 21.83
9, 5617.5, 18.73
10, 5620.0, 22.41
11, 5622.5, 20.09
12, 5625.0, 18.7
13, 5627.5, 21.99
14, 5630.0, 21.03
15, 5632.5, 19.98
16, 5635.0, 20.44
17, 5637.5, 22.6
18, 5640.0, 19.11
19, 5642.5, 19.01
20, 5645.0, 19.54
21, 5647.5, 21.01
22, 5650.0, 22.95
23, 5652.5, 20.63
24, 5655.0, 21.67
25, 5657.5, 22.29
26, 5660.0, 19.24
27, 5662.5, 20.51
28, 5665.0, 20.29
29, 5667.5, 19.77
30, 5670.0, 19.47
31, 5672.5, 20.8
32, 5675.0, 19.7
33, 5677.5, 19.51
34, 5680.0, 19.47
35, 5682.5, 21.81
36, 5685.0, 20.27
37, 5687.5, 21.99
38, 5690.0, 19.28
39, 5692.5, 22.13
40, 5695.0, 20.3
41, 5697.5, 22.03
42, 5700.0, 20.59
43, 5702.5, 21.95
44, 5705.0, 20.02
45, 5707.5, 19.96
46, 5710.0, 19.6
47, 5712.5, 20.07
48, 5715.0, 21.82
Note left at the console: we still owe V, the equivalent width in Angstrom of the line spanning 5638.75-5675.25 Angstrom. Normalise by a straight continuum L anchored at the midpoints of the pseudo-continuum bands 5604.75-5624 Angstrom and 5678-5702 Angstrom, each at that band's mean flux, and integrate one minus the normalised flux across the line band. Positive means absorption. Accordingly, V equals 0.9 Angstrom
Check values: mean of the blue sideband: 21.1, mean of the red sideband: 20.9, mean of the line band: 20.4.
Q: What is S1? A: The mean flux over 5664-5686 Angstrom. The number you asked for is 20.1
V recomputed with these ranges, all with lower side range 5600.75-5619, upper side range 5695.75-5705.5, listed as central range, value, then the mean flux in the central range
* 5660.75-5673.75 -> 0.4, 20.1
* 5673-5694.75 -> 0.5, 20.5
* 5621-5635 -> 0.0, 20.4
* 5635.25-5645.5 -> 0.2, 20.1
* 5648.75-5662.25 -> -0.4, 21.3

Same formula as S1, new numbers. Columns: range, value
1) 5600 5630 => 20.4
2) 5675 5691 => 20.4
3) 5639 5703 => 20.6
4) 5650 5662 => 21.1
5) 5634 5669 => 20.6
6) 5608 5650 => 20.8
